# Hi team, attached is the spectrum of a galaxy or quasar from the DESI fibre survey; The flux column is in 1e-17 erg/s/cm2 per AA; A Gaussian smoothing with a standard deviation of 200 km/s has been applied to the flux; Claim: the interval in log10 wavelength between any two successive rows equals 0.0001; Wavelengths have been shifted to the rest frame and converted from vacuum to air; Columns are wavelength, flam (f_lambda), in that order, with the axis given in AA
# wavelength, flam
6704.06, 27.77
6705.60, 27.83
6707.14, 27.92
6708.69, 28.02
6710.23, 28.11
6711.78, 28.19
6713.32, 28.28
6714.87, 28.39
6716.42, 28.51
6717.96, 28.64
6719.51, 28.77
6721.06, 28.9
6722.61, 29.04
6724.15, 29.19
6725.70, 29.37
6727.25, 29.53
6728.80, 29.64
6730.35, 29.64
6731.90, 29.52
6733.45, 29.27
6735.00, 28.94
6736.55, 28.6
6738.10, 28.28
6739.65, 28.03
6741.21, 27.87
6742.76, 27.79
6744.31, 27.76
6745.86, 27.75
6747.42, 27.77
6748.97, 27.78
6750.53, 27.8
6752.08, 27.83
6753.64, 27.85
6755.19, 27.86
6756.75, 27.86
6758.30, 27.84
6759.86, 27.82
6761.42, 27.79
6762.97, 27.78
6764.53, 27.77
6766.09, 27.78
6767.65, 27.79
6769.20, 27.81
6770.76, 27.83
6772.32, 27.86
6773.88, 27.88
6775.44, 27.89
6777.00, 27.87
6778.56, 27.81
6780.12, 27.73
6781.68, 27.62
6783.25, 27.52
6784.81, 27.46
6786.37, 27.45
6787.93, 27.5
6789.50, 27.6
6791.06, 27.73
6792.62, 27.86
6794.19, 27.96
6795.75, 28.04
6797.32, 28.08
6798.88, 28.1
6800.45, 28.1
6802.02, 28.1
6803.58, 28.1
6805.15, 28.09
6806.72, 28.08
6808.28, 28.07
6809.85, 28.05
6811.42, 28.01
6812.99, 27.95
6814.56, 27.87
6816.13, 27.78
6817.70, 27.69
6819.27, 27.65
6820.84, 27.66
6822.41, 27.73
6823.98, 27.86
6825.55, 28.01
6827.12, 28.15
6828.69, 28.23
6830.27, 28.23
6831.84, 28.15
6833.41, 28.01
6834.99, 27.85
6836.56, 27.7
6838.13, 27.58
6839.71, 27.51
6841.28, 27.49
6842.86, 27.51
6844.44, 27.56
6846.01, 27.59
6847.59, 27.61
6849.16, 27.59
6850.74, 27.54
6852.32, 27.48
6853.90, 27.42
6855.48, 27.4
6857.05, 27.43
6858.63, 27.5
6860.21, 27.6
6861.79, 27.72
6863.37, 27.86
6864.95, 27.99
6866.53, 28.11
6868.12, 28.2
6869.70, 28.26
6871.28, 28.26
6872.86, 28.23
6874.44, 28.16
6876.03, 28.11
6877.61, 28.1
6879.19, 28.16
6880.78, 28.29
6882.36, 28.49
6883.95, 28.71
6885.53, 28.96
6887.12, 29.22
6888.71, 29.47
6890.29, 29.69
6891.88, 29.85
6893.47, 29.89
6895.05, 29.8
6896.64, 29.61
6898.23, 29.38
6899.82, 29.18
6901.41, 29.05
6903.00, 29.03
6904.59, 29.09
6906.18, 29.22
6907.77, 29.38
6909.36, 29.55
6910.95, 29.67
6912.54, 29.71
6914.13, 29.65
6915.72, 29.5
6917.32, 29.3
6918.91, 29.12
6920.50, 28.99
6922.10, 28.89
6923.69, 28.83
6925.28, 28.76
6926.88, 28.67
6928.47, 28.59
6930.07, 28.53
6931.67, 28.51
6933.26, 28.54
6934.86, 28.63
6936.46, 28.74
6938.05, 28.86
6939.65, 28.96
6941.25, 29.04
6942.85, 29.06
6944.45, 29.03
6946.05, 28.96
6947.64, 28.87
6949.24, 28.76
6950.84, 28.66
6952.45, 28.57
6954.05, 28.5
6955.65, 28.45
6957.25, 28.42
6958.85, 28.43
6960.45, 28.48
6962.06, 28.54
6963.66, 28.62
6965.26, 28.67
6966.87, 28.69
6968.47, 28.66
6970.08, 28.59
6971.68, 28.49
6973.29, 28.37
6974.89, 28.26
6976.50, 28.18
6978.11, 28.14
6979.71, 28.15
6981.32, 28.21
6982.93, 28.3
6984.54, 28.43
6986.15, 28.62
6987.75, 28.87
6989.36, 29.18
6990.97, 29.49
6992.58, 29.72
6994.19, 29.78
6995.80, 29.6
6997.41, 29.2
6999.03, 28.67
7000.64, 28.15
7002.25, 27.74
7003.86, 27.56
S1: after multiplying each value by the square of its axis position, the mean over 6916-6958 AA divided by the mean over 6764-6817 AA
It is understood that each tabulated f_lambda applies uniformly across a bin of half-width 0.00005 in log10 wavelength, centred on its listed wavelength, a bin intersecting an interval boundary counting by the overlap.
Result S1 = 1.08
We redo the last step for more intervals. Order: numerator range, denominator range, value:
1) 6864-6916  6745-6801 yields 1.08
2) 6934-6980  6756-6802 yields 1.08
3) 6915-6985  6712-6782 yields 1.08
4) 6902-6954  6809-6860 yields 1.07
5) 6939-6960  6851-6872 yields 1.06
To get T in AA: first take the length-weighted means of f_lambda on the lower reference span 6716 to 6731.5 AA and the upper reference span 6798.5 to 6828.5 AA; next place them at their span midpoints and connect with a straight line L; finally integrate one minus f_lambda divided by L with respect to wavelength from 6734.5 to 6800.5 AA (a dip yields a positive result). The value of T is 1.6 AA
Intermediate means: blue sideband 29.2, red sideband 28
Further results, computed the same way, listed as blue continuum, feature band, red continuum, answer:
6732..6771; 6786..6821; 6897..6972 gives 0.4 AA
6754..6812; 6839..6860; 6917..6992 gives 0.5 AA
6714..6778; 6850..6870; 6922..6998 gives 0.6 AA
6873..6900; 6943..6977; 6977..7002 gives 0.3 AA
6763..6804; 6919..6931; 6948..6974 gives -0.2 AA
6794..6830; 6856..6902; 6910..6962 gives -0.2 AA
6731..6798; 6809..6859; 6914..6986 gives 0.8 AA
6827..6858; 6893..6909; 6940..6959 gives -0.6 AA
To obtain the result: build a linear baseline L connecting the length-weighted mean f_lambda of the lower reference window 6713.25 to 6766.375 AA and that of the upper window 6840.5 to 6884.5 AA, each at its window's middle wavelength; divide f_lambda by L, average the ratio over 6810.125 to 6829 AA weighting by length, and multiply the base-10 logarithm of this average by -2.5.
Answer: 0.006 mag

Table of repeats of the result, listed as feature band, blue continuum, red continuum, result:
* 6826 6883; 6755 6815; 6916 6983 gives 0.01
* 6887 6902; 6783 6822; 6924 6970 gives -0.04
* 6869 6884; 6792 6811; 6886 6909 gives 0.03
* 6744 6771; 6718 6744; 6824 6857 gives 0.03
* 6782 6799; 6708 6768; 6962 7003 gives 0.03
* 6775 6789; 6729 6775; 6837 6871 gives 0.01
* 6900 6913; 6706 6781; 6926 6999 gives -0.03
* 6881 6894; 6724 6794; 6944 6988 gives -0.03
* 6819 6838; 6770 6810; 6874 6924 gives 0.01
